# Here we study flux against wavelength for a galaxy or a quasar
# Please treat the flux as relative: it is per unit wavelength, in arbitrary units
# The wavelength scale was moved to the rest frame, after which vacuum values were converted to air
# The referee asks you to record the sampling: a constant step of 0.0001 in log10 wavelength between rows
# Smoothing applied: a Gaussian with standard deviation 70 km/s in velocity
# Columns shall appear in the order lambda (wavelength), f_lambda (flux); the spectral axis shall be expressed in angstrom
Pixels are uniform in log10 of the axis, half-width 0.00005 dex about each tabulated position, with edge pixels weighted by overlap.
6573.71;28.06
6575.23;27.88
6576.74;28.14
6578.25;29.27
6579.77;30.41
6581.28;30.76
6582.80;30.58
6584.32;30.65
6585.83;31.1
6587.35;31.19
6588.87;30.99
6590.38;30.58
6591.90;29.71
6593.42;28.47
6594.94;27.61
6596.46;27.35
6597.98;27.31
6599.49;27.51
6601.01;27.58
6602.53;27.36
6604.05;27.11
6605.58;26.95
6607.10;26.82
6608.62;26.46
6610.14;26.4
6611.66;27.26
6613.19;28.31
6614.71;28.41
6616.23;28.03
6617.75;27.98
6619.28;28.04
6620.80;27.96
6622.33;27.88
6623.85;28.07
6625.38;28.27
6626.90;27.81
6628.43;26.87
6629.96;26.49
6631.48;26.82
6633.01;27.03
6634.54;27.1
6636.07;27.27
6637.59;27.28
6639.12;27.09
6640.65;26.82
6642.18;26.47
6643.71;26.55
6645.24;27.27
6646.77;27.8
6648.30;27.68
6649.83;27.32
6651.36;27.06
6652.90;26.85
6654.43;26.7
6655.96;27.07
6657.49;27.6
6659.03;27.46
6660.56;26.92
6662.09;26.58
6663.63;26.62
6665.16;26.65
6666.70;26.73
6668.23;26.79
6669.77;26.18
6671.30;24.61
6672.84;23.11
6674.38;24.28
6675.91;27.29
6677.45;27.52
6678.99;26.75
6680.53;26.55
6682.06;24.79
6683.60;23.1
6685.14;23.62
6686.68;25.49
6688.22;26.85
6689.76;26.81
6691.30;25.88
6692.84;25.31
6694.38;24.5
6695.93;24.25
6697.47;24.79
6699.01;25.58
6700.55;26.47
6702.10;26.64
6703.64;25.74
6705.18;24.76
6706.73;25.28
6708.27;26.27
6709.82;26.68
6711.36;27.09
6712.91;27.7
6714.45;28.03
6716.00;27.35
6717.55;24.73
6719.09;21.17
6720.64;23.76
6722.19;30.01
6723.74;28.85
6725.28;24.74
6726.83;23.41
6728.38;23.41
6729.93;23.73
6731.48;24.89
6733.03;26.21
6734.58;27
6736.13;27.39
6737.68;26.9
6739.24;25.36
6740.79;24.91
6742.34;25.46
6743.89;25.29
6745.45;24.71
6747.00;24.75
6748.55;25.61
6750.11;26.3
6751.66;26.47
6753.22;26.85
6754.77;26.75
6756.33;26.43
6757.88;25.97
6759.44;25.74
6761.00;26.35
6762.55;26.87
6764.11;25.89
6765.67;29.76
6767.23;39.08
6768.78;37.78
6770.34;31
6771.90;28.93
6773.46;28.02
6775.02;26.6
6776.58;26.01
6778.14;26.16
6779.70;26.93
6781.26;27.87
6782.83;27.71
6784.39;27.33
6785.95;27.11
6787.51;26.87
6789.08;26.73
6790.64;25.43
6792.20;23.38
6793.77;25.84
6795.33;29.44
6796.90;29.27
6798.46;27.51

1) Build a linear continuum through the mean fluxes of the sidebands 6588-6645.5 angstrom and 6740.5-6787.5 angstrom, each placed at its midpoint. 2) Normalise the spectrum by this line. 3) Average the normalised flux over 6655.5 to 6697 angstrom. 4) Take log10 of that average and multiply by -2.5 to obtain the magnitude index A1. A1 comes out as 0.069 mag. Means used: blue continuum 27.6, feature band 25.9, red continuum 27.5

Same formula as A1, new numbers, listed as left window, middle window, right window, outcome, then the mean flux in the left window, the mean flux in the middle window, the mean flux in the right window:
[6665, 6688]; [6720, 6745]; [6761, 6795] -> 0.05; 25.6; 25.7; 28.1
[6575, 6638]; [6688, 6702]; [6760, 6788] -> 0.12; 28.2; 25.6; 28.7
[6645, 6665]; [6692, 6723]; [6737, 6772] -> 0.06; 27.1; 25.8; 27.5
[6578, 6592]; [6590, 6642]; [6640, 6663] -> 0.05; 30.6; 27.6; 27.1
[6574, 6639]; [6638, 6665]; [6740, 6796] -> 0.04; 28.2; 27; 27.3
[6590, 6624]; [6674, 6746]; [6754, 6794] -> 0.08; 27.8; 25.7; 27.8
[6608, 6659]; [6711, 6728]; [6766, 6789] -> 0.09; 27.3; 26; 29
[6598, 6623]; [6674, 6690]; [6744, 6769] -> 0.07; 27.5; 25.7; 27.5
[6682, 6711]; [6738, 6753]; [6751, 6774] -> 0.10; 25.4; 25.5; 28.8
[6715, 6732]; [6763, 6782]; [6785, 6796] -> -0.13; 25.1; 29.5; 26.4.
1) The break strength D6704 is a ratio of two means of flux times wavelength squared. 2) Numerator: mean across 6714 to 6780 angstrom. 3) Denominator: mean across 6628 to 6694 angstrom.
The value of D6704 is 1.04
